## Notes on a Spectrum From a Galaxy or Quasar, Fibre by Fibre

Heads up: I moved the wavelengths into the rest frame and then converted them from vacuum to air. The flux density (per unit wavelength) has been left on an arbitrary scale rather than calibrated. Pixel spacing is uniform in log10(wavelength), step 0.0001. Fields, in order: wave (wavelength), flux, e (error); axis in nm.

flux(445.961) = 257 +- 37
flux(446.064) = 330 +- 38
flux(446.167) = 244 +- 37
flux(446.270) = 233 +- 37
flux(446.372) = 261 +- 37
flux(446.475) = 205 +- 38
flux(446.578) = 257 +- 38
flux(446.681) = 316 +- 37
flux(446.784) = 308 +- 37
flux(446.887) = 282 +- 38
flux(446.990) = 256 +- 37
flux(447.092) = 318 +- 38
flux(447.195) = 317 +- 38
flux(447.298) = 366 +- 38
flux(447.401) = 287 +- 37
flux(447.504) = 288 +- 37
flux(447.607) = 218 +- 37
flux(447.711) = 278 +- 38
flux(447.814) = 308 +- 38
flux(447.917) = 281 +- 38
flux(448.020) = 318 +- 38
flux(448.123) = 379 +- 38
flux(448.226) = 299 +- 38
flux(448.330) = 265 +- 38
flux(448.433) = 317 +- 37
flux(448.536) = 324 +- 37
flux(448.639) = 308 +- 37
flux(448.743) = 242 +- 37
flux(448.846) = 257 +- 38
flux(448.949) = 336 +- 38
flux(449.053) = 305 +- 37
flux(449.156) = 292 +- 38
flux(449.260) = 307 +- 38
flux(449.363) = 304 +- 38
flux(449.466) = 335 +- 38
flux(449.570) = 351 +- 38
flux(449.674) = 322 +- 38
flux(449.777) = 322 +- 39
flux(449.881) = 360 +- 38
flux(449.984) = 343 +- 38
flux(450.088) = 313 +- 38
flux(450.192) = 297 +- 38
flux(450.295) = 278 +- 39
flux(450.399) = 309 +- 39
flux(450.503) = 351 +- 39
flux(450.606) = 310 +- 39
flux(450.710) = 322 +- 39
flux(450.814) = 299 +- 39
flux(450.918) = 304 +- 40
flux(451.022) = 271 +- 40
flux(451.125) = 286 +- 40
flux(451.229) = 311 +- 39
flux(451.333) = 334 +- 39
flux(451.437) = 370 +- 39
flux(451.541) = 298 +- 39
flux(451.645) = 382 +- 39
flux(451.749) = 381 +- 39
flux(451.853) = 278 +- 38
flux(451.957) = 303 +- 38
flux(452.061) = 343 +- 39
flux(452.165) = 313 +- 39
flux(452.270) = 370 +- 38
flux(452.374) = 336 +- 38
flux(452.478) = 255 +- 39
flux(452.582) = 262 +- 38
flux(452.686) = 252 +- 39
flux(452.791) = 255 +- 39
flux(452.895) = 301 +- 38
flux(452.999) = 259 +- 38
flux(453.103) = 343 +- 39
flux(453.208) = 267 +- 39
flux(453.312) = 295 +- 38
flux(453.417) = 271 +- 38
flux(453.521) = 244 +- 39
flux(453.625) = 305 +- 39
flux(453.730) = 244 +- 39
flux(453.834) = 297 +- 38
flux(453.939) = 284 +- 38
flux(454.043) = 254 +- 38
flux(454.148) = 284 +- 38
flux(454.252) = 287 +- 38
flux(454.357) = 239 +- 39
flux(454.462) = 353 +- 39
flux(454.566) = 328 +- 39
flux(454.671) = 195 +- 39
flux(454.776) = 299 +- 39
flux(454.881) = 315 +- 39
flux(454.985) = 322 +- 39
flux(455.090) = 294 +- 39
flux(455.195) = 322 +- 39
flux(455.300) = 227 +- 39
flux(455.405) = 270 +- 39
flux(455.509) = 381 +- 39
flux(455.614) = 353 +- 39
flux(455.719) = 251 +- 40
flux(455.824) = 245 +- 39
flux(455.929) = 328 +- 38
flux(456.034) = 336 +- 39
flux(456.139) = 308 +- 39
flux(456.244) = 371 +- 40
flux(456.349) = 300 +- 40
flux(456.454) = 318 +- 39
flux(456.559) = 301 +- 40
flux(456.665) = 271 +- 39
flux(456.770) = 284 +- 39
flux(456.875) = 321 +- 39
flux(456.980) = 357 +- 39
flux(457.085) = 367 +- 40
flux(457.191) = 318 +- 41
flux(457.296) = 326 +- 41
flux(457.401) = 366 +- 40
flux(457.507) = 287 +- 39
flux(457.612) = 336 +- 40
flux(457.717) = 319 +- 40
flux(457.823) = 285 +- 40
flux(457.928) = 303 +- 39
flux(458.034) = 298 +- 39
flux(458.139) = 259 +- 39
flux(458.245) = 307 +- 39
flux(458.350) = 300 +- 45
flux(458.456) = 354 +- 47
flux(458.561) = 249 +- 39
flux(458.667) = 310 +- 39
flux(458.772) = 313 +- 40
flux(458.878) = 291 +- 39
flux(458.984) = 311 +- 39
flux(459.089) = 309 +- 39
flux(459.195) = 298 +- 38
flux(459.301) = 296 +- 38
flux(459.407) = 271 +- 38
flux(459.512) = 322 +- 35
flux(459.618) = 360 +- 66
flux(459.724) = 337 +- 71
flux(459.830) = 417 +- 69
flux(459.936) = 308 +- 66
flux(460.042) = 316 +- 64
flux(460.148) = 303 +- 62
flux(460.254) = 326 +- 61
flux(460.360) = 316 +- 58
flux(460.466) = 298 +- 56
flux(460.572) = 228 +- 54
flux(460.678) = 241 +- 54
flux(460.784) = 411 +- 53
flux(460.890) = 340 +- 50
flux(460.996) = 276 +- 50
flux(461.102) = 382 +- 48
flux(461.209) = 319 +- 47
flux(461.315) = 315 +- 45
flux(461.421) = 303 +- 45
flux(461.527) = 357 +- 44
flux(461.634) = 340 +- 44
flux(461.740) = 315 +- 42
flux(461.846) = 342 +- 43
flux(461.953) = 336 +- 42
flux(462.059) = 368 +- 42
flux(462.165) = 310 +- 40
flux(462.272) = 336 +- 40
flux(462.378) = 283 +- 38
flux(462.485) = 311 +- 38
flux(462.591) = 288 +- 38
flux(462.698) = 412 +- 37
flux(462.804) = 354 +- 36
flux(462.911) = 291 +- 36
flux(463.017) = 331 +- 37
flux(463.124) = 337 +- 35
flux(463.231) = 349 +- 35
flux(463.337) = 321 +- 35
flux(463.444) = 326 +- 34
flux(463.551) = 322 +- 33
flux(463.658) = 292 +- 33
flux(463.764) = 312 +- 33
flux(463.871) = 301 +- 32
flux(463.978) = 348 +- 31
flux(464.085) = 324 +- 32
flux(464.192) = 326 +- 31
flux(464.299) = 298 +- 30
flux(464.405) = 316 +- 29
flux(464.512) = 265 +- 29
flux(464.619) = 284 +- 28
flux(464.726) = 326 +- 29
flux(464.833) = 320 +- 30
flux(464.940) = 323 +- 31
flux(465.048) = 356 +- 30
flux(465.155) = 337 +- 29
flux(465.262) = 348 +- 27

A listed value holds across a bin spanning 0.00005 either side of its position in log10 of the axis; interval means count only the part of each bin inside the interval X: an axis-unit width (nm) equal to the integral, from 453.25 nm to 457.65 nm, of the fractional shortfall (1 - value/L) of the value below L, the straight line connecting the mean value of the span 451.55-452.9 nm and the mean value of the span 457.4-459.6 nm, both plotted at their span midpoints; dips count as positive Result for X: 0.08 nm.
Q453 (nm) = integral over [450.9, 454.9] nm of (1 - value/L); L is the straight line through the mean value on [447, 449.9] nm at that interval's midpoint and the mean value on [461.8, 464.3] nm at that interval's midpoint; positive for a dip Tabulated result 0.20 nm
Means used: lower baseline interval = 306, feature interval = 296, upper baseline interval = 326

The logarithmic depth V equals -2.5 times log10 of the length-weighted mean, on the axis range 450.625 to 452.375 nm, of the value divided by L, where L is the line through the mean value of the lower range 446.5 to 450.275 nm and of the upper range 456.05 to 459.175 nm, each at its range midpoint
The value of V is -0.06 mag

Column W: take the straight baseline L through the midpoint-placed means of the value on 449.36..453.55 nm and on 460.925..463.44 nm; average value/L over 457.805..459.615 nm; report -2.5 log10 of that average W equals 0.08 mag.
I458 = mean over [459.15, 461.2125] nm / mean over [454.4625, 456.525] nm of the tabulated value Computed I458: 1.04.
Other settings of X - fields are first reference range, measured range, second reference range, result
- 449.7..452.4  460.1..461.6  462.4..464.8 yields 0.02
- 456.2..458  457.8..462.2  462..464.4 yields 0.08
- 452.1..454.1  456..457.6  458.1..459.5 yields -0.15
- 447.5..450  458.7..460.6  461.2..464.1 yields 0.05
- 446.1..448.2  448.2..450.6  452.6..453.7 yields -0.23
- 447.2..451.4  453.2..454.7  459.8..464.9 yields 0.17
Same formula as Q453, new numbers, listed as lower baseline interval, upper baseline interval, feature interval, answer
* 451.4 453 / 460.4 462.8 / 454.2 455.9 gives 0.12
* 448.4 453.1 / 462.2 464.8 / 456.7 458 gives -0.03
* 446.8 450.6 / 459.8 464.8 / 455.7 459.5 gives 0.10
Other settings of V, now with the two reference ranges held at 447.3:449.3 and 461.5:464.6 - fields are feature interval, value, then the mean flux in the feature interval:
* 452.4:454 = 0.11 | 277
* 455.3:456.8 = 0.02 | 306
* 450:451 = -0.03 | 309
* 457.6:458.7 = 0.05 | 300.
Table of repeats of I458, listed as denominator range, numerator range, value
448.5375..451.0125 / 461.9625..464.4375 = 1.04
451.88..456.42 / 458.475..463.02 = 1.09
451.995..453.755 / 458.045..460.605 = 1.07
